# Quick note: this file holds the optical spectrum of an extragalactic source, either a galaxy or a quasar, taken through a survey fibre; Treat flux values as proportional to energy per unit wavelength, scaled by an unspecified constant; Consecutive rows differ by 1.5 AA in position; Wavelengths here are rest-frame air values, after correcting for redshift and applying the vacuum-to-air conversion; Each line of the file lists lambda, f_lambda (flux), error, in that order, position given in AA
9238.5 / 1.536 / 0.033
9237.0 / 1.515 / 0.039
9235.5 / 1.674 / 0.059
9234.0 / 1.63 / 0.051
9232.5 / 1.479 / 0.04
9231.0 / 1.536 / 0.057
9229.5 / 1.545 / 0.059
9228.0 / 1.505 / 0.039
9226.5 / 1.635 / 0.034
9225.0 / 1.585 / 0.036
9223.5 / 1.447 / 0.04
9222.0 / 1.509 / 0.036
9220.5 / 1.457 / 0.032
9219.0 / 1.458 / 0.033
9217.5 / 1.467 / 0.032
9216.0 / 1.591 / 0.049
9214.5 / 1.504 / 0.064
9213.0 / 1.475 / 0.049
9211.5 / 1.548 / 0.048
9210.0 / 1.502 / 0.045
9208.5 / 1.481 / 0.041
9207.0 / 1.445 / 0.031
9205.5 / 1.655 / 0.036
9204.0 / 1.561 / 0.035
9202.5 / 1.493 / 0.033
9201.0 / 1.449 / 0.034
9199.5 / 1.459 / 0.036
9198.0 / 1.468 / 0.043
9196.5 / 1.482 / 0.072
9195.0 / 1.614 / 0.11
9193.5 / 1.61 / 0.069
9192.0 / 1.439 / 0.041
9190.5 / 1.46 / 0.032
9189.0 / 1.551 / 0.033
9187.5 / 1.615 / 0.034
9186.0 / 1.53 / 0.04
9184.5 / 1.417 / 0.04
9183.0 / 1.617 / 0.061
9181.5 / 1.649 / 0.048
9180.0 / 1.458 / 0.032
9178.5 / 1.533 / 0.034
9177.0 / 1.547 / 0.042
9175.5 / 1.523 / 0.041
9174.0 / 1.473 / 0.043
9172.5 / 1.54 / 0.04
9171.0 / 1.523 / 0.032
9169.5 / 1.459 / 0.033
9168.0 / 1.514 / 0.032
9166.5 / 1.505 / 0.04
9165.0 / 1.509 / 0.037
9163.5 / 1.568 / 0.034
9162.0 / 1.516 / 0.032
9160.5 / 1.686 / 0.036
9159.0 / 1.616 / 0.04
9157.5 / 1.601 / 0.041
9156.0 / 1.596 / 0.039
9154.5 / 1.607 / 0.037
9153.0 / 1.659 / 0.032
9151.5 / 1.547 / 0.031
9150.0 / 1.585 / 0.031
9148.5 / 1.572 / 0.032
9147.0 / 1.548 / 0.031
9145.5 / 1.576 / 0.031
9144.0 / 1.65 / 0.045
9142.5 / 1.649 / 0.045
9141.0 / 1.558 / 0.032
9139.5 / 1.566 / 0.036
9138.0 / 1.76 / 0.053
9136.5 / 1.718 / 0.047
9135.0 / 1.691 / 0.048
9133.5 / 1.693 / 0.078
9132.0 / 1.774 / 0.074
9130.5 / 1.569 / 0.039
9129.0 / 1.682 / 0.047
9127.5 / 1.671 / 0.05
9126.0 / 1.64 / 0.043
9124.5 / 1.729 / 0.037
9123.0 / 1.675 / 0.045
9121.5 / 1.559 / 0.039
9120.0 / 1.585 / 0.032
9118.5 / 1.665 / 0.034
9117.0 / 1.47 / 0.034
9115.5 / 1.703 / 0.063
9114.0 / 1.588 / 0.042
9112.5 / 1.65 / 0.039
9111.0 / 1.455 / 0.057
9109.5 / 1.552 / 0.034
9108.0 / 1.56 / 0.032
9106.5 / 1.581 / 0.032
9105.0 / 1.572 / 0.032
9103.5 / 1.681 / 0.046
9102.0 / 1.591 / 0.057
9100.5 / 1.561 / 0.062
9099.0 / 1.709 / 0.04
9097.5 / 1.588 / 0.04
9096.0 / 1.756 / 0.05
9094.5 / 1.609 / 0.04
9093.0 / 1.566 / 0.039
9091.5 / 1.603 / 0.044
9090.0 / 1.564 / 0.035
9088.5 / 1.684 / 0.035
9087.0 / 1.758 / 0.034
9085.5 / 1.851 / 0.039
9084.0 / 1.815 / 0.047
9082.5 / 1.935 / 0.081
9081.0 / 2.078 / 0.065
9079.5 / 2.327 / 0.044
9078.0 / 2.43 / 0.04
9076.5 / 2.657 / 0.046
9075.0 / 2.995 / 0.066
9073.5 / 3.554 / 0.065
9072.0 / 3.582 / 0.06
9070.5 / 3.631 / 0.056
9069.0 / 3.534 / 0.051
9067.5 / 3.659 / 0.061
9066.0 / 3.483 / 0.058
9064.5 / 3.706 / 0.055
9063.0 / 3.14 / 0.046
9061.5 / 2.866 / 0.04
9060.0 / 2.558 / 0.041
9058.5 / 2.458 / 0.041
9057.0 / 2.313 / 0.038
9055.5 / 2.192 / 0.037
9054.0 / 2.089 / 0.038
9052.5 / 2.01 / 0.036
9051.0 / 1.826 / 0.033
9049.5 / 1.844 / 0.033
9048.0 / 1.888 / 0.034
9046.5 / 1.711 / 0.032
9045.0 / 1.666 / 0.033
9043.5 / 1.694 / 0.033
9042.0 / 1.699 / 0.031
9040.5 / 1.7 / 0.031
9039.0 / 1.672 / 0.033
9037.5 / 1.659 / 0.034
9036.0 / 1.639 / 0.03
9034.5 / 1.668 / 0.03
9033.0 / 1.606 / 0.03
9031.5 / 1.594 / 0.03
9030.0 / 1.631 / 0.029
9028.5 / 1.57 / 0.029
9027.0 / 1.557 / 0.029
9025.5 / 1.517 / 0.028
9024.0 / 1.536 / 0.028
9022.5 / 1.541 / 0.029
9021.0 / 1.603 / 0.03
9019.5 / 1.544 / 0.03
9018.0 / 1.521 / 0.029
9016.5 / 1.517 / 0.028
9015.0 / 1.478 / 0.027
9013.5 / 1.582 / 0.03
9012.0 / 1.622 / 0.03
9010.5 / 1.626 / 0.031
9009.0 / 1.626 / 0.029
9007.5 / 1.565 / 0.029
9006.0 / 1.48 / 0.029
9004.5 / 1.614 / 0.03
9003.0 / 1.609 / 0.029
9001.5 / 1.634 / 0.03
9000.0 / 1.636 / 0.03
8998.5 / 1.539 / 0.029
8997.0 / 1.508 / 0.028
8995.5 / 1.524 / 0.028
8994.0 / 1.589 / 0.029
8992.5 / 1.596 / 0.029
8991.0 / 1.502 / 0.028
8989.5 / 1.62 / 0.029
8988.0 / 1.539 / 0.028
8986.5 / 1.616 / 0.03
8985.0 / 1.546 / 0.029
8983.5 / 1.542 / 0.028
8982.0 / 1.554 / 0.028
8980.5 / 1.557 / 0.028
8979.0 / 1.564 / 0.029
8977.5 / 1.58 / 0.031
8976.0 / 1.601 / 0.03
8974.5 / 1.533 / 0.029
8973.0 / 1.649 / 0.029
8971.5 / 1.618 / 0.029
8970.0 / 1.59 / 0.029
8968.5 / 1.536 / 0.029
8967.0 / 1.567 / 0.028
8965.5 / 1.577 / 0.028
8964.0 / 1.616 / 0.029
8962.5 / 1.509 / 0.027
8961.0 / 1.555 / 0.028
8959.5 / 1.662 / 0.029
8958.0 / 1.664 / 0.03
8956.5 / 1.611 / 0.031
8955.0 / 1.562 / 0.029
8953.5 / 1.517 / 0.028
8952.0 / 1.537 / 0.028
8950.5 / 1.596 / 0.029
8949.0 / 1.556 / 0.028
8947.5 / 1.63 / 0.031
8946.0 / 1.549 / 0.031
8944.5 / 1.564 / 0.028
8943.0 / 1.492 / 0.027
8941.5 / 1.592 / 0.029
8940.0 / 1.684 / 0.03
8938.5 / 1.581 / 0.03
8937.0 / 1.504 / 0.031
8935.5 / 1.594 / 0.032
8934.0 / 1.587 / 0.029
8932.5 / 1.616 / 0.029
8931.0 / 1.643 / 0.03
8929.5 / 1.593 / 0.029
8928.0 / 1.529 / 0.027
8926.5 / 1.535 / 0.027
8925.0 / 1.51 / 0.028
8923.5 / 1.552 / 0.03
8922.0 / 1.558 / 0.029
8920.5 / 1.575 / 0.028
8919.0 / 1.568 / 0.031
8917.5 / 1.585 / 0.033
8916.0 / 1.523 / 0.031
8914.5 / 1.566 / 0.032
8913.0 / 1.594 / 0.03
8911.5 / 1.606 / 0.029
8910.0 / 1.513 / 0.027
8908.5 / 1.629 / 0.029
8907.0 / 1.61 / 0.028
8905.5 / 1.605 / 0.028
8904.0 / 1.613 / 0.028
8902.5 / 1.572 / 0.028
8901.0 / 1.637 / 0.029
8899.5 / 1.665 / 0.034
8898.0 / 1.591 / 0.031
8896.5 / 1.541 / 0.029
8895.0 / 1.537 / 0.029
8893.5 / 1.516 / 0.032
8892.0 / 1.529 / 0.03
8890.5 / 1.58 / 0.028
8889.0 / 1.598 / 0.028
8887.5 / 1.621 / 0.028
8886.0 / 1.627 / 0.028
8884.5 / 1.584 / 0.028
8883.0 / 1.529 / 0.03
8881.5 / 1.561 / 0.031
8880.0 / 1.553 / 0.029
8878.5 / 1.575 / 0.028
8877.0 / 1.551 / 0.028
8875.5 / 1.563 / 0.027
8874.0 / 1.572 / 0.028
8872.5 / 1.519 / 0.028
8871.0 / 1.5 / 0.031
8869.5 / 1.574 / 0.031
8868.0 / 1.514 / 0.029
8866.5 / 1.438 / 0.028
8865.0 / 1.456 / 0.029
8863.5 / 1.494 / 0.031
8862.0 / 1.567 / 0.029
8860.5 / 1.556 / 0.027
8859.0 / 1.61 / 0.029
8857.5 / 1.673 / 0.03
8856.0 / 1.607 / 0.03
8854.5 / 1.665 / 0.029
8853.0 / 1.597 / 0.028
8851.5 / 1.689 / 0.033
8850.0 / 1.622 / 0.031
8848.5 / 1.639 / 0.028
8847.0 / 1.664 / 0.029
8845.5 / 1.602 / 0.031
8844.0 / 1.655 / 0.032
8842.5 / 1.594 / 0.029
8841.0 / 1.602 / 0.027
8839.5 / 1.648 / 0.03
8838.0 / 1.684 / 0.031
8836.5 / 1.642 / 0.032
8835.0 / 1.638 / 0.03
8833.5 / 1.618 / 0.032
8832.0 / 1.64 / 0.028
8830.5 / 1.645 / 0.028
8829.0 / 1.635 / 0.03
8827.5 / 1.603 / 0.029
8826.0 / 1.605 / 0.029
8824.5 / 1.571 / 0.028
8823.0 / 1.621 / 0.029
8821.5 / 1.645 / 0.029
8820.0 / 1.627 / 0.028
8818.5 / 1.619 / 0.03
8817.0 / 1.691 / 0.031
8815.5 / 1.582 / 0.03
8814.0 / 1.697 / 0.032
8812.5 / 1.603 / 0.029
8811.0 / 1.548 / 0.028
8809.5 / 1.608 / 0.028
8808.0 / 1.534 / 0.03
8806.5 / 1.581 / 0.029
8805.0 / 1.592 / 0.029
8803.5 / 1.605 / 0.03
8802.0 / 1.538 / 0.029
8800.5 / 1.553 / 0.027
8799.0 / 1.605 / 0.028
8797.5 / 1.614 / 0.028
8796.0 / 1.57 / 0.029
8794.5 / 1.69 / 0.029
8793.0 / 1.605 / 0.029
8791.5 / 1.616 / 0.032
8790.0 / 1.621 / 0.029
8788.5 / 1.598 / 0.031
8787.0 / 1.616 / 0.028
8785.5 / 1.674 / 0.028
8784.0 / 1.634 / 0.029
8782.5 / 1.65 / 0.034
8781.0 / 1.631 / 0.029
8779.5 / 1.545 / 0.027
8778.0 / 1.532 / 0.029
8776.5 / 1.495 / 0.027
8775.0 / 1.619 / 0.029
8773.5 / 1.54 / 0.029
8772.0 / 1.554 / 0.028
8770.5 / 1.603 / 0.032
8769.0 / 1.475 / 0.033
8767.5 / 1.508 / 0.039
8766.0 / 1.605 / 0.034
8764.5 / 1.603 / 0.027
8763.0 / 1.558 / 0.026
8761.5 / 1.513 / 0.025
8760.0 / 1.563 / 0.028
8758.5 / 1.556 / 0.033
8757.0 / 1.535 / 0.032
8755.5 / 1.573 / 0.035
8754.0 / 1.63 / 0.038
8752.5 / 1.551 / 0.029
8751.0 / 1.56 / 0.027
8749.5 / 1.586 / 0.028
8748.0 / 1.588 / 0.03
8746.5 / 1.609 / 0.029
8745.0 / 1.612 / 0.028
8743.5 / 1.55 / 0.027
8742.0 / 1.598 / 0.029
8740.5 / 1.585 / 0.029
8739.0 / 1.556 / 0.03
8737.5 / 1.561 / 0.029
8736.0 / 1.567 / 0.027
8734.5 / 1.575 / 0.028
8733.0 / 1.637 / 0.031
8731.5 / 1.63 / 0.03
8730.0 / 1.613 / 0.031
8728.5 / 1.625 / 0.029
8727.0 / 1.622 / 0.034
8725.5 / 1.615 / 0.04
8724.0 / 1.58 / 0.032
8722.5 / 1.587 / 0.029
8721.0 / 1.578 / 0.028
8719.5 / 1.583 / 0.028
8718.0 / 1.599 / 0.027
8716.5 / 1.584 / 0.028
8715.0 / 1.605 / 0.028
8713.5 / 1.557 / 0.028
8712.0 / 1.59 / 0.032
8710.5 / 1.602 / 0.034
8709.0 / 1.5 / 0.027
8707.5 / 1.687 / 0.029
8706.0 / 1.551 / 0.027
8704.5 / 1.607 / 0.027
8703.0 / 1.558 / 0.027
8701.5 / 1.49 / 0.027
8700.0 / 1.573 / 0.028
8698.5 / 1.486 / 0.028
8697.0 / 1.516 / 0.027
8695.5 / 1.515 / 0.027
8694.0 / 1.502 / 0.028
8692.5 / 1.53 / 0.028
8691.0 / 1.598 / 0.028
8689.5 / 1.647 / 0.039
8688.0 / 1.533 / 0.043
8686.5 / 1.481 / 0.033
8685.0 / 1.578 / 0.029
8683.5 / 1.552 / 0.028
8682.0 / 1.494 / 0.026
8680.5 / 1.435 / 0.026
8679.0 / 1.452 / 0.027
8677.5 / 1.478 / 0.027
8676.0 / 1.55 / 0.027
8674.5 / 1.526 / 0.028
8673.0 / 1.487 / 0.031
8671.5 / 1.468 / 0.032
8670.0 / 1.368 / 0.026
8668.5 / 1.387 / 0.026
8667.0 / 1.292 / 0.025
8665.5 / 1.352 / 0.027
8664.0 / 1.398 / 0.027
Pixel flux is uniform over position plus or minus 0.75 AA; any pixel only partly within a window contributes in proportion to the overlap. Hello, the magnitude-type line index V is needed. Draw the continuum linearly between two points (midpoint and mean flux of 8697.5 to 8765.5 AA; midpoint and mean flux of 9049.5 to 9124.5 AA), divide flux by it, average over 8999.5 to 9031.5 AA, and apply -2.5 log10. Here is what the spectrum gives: 0.274 mag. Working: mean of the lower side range 1.58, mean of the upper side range 2.14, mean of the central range 1.57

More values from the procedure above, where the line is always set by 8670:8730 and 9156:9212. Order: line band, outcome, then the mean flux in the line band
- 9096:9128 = -0.05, 1.61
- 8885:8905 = -0.03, 1.59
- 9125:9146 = -0.09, 1.66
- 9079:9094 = -0.18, 1.81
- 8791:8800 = -0.05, 1.61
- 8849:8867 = -0.03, 1.58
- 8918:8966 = -0.02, 1.58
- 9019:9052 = -0.08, 1.66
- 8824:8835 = -0.05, 1.62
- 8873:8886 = -0.01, 1.56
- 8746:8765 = -0.02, 1.57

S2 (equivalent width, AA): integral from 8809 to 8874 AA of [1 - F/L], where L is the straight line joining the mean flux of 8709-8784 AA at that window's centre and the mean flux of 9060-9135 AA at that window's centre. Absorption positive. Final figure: 4.04 AA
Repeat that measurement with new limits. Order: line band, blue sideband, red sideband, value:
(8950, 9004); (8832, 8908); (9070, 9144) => 4.1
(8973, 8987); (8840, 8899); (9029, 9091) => 2.9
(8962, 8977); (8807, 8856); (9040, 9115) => 2.7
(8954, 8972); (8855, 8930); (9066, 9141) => 1.1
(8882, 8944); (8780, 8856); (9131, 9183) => 1.3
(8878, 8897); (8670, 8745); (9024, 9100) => 3.0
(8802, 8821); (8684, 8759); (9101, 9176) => -0.3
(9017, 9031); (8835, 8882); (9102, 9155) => 0.4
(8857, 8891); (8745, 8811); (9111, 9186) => 0.6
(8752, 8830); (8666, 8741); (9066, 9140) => 2.0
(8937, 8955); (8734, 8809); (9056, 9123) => 3.1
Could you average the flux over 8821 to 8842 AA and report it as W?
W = 1.63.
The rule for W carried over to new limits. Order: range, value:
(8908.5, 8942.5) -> 1.57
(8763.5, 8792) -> 1.58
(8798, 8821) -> 1.6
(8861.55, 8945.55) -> 1.57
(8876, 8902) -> 1.58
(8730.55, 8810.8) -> 1.58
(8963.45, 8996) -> 1.57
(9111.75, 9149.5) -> 1.64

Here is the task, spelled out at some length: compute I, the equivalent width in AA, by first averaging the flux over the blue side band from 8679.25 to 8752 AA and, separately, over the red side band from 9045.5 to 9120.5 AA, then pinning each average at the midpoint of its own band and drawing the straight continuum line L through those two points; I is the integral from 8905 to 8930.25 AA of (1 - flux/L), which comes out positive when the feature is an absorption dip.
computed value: 4.3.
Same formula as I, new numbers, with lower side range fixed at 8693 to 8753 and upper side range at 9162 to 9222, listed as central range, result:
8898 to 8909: -0.4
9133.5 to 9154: -1.4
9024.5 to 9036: -0.4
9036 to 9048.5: -1.4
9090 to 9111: -1.0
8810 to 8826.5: -0.6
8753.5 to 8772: 0.2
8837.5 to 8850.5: -0.6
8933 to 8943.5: -0.2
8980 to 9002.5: -0.4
